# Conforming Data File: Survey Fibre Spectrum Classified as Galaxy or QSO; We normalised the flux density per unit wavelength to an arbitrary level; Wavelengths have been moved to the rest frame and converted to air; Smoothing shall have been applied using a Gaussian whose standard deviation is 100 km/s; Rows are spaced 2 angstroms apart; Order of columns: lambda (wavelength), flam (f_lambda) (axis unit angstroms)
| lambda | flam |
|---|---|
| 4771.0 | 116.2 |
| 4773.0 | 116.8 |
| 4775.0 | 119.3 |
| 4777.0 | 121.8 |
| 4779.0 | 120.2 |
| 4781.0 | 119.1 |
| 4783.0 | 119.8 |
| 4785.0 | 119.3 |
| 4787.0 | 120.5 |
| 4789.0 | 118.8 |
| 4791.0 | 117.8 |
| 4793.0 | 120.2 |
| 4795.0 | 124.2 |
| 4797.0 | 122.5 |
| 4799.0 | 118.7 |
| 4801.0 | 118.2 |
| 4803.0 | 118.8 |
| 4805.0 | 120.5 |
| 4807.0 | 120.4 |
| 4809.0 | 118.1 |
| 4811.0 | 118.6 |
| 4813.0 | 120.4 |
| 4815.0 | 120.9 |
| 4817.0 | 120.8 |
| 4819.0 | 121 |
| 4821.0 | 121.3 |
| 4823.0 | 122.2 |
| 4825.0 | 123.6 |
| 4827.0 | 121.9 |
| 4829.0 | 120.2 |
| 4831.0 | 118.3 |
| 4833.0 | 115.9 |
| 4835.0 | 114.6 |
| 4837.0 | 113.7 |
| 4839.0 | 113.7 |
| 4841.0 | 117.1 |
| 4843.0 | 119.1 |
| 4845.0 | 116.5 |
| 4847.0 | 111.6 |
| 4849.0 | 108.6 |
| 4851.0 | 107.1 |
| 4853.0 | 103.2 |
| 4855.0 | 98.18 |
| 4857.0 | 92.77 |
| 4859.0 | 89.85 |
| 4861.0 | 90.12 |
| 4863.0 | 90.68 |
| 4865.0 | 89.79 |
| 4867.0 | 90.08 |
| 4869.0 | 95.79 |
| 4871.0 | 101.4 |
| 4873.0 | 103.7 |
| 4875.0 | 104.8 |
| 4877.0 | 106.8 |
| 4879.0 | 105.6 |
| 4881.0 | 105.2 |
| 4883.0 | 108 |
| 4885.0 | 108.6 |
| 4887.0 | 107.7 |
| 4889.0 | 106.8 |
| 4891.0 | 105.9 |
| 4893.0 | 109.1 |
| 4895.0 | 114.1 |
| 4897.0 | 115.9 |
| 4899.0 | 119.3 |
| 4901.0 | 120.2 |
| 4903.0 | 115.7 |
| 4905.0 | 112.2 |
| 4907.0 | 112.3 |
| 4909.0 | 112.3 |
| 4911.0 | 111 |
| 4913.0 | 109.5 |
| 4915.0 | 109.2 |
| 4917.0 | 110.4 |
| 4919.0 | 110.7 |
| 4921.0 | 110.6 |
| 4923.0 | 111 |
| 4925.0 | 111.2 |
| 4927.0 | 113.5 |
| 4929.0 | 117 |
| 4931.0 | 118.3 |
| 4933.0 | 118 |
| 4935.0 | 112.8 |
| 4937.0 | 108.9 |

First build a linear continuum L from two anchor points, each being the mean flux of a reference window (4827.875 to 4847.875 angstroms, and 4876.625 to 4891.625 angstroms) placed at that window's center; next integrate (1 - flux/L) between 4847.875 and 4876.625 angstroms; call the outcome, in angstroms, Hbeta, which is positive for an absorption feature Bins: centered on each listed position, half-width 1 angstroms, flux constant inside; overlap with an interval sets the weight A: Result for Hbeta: 3.5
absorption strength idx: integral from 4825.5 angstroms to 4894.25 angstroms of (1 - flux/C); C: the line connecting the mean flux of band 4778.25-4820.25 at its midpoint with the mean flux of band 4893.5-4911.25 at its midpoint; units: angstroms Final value 6.2 angstroms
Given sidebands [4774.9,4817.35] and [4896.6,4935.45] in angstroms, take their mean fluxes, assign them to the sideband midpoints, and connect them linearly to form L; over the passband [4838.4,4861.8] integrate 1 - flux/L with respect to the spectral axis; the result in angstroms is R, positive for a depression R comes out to 2.3 angstroms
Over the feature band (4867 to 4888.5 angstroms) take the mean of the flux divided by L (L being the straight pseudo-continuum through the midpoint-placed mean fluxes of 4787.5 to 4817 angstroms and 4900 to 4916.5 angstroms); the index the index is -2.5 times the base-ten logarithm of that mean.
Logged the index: 0.11 mag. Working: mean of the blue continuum 120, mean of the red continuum 113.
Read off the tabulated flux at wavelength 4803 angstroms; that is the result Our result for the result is 118.8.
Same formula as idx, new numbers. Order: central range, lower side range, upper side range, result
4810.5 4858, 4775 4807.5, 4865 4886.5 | -1.6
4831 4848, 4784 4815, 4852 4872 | -2.0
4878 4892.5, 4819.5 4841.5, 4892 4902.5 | 1.2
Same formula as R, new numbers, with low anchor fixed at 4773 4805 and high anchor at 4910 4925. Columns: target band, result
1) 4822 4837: -0.3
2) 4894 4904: -0.5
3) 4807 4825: -0.4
